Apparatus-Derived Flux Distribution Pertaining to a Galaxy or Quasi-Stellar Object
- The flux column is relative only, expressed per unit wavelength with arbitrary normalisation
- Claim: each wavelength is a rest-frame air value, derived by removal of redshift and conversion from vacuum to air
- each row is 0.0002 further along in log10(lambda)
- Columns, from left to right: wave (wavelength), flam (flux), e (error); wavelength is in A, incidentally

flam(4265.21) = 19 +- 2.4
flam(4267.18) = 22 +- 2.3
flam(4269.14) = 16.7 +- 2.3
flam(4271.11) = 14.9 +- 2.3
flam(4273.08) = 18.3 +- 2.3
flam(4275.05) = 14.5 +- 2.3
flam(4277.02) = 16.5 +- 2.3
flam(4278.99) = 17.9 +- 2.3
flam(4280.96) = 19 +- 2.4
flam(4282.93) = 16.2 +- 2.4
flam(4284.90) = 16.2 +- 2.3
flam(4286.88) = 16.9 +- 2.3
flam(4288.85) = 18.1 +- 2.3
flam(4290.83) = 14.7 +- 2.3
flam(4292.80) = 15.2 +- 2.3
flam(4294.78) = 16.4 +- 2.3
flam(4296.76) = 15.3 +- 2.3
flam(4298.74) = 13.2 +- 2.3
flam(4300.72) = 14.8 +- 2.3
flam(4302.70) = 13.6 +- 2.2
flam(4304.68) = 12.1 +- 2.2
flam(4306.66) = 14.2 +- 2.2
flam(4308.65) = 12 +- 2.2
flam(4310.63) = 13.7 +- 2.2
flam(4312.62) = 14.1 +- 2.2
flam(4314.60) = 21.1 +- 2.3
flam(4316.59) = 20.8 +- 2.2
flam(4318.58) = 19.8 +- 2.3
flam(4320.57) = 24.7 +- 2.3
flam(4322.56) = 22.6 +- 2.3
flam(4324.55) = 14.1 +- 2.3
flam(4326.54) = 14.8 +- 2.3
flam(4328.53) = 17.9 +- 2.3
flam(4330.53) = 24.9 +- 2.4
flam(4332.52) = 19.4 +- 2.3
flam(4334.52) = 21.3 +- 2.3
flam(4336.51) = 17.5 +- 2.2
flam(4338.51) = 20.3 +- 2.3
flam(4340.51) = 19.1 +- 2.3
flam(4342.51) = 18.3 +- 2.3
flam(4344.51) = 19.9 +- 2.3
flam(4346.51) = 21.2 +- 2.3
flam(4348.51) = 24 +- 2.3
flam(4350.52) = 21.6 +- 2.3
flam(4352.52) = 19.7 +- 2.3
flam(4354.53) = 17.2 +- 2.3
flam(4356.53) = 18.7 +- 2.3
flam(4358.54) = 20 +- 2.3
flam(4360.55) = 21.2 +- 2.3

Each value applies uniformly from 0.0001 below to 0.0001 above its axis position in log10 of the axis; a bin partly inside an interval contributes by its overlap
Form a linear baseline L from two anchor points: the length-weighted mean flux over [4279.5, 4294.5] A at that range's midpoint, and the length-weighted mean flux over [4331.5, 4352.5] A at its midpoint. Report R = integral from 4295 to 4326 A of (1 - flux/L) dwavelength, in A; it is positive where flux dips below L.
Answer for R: 3.2 A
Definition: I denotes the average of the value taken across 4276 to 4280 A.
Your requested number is 17.2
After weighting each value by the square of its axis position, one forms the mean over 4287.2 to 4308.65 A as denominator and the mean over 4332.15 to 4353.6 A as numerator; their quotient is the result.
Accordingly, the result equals 1.40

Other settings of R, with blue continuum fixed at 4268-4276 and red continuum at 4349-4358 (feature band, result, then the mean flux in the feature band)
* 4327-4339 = -0.8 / 20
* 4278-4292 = -0.2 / 17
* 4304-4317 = 1.9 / 15.3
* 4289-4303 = 1.8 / 15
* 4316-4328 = -0.7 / 19.4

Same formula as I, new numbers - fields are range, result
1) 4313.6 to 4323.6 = 21.8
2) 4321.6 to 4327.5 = 17.2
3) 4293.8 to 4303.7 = 14.7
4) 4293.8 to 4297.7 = 15.8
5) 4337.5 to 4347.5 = 19.8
